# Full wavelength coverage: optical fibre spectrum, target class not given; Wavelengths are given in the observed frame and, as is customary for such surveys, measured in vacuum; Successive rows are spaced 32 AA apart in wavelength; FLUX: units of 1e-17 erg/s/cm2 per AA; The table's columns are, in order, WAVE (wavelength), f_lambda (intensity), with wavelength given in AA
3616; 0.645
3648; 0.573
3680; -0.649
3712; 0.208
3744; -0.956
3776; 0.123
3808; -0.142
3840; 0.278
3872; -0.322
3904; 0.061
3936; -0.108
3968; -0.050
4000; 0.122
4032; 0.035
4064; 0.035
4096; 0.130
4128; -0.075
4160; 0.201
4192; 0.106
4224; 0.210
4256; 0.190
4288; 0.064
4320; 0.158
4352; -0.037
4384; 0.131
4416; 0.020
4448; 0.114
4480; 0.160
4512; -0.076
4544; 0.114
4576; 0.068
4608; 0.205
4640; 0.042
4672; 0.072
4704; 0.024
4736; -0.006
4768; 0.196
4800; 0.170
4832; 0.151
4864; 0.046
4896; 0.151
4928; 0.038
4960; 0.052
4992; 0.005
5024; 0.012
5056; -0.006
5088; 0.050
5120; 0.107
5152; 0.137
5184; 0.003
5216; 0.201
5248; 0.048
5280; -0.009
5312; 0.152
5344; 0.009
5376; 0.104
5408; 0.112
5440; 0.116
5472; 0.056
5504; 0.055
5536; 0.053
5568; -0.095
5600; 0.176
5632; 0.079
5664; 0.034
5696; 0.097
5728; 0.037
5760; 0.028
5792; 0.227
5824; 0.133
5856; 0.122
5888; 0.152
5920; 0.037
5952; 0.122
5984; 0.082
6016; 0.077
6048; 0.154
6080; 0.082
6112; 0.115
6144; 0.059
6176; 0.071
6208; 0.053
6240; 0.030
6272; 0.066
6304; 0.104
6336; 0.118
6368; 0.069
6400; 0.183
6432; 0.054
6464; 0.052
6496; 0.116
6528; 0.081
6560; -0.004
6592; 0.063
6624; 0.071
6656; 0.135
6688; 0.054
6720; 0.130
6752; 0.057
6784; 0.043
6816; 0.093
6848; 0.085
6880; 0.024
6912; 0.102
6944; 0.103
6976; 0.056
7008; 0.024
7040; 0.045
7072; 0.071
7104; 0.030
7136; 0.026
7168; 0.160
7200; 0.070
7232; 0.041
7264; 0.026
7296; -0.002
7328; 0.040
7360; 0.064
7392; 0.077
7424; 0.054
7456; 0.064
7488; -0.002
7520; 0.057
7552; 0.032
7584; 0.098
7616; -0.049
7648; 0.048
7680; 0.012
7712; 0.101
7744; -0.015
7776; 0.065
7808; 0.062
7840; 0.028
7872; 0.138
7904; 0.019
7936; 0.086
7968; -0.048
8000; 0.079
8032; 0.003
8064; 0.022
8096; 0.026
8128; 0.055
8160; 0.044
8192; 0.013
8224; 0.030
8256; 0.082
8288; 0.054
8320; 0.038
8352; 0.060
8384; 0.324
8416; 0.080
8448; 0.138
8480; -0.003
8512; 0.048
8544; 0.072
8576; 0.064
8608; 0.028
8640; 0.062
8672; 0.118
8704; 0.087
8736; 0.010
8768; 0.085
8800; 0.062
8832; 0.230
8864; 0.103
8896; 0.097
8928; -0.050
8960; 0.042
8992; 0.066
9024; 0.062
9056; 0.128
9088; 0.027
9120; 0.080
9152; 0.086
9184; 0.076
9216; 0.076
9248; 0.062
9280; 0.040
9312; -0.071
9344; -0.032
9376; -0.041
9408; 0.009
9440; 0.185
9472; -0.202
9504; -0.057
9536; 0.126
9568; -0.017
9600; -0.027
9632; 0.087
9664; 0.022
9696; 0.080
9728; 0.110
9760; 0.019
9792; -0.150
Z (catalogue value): 1.246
